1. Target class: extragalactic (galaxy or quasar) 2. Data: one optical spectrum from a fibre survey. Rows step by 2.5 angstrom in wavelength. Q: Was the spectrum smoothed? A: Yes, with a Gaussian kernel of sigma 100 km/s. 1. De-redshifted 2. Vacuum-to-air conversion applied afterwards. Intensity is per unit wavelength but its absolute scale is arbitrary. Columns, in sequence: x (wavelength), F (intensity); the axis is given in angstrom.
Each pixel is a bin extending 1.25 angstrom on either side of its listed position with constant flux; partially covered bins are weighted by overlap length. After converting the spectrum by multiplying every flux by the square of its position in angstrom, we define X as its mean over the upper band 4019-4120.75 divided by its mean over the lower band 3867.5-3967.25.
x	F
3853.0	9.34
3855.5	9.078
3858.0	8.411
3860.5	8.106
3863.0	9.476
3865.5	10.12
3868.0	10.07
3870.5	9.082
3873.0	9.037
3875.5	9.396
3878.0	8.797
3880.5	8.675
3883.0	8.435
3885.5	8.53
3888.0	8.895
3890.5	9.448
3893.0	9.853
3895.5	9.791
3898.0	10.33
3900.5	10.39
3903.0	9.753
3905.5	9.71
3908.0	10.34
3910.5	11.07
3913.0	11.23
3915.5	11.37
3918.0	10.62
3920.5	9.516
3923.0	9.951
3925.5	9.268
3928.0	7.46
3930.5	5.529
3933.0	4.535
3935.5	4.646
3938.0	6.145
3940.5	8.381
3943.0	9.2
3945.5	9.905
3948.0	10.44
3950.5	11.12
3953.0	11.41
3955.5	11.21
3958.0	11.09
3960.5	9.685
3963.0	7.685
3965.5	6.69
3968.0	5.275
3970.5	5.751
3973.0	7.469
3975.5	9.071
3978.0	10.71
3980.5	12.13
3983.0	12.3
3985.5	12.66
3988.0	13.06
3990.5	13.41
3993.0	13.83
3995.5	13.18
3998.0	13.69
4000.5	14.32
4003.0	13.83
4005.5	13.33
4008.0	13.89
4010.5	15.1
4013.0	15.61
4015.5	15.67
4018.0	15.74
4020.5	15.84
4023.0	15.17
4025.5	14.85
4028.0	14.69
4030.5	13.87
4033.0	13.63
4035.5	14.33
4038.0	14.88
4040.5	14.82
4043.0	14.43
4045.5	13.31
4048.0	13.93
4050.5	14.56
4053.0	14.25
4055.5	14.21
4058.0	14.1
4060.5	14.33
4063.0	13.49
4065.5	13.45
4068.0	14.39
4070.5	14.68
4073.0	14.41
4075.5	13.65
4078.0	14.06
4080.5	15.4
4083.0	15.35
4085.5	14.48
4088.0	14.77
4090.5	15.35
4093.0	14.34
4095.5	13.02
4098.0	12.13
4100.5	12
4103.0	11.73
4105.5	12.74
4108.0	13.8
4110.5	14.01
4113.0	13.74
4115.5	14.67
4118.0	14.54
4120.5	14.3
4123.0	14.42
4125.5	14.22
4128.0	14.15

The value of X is 1.66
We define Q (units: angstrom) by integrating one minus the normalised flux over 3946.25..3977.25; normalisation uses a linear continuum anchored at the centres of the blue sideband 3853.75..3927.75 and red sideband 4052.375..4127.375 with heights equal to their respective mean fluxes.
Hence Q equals 6.0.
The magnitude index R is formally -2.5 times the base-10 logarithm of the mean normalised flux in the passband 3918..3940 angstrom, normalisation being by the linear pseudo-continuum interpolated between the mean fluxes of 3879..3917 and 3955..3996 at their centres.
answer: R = 0.33 mag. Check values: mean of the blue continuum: 9.85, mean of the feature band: 7.37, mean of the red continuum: 10.2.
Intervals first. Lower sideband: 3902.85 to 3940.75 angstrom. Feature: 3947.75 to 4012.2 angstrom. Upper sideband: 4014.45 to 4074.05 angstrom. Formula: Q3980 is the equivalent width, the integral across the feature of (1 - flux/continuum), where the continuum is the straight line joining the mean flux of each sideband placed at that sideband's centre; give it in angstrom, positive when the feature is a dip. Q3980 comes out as 1.2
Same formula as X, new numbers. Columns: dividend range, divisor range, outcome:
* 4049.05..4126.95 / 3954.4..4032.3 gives 1.19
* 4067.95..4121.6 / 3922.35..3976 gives 1.82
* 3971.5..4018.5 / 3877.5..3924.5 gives 1.39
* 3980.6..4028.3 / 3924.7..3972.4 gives 1.78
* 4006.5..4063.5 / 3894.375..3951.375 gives 1.69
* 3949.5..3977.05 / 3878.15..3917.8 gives 0.92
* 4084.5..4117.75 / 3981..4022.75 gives 1.02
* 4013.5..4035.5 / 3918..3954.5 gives 1.84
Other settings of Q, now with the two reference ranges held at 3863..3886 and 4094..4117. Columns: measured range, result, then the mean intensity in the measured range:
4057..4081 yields -3.2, 14.2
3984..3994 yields -1.9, 13.2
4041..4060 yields -3.1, 14.1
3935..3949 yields 2.8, 8.26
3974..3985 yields -0.1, 11.1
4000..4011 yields -2.5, 14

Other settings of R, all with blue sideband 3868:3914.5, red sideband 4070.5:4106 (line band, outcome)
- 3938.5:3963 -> 0.093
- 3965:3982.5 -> 0.335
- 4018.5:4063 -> -0.127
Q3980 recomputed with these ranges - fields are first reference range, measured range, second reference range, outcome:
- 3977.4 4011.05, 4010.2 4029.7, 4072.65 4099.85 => -2.6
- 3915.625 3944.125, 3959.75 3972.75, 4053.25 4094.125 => 3.5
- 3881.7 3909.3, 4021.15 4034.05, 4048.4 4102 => -1.6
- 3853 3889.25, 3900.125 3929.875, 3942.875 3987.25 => -2.0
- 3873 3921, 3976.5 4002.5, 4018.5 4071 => -0.5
